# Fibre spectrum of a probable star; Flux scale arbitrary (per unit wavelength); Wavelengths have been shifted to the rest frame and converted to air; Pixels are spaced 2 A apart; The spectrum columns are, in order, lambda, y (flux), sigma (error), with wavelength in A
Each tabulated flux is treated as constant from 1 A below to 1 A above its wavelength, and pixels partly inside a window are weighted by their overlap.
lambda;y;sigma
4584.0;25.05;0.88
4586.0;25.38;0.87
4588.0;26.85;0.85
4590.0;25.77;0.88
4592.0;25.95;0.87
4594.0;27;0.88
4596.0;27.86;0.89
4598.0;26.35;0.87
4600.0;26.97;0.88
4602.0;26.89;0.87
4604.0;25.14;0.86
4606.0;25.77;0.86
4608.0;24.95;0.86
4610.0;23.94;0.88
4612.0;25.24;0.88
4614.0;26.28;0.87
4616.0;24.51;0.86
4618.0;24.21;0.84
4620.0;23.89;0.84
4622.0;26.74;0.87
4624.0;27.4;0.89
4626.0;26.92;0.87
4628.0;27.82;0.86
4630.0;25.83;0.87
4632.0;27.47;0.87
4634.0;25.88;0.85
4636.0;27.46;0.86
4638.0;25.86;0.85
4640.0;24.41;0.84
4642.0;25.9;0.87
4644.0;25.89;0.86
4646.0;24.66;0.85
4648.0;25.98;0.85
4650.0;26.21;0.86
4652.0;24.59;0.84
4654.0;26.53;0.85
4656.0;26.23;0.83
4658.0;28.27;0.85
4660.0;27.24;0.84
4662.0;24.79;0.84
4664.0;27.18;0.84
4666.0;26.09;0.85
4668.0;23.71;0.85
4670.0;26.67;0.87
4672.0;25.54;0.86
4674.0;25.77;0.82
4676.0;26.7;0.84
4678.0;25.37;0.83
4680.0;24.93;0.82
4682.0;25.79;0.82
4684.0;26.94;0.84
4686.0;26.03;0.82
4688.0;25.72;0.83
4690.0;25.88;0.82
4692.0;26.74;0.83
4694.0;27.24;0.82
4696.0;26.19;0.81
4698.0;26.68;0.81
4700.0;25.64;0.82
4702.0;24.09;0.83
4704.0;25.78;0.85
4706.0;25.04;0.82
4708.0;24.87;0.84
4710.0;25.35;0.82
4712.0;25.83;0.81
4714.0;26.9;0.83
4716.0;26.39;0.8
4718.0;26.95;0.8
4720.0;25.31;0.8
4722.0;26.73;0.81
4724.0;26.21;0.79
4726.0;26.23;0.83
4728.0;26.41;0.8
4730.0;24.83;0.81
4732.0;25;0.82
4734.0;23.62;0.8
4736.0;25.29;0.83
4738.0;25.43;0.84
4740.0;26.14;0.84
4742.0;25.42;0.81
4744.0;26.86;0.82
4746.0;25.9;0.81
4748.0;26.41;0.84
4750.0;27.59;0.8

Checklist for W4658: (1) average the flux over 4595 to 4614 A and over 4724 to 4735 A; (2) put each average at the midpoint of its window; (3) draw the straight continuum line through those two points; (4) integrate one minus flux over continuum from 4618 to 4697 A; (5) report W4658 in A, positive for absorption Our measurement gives -1.3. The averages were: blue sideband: 25.9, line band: 26.1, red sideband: 25.3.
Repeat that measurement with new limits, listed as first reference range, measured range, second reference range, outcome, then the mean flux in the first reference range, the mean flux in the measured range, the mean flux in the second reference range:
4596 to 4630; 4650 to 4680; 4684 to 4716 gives -0.14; 25.9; 26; 25.9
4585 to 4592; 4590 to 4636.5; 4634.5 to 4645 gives -0.24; 26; 26.1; 25.9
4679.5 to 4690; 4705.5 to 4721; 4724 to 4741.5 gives -0.14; 25.9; 25.9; 25.4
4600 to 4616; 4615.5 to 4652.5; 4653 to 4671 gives -0.04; 25.5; 25.9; 26.3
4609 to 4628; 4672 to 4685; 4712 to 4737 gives -0.09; 25.6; 25.9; 25.8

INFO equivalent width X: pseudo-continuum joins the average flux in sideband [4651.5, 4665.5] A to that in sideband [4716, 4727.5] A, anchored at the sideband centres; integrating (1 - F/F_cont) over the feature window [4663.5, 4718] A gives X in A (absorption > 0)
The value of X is 1.0 A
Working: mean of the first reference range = 26.5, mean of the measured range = 25.9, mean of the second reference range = 26.3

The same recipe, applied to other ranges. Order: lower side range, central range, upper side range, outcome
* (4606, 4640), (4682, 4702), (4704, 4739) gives -0.4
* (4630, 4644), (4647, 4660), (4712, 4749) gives -0.1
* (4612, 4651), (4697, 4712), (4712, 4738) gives 0.3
